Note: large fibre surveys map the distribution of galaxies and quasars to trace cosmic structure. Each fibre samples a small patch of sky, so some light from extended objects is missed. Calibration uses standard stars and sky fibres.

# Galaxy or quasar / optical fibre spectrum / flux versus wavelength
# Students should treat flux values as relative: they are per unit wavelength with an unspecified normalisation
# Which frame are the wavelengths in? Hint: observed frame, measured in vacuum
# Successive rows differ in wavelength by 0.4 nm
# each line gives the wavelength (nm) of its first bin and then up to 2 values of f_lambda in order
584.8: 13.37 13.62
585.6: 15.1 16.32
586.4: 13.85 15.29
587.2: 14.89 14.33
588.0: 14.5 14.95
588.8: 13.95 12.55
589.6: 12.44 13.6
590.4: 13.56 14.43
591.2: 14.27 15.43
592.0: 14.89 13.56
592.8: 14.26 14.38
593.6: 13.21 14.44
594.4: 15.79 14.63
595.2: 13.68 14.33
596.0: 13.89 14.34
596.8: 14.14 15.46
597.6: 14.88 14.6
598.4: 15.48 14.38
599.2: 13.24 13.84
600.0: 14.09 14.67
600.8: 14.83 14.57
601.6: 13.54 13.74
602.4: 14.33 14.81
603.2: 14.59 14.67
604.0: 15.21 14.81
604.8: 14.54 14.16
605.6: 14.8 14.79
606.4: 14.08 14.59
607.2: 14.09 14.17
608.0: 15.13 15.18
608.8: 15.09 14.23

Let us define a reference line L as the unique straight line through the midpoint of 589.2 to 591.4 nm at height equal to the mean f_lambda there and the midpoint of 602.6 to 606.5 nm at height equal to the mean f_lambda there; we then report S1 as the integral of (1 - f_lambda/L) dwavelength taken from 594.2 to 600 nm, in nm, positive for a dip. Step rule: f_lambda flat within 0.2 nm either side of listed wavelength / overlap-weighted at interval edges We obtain -0.16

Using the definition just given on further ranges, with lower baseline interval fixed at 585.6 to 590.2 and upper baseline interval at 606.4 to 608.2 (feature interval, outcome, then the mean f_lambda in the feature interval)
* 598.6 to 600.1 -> 0.053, 13.9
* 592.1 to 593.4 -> 0.017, 14.1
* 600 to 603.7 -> 0.002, 14.4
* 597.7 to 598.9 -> -0.041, 14.9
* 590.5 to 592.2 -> -0.045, 14.7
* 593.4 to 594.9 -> -0.018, 14.5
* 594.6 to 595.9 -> 0.014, 14.2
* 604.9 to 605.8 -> -0.003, 14.5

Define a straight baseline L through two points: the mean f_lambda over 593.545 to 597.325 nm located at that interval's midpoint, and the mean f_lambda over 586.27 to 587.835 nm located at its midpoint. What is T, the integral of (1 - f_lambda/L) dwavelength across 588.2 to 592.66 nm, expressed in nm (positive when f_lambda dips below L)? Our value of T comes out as 0.17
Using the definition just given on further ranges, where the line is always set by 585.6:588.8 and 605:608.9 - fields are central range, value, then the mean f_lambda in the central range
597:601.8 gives 0.07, 14.5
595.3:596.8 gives 0.06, 14.1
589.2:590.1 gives 0.12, 12.9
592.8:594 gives 0.06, 14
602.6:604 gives -0.01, 14.8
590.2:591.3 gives 0.05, 14.1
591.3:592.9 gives 0.03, 14.5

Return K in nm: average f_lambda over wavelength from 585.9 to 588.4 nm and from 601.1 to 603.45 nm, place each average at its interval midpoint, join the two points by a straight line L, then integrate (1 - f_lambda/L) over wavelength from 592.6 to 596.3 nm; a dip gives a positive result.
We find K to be 0.06 nm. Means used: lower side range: 14.8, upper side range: 14.3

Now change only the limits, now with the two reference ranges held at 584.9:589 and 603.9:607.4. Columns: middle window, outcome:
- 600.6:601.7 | 0.01 nm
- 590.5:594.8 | 0.05 nm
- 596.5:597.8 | -0.02 nm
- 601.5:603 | 0.04 nm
